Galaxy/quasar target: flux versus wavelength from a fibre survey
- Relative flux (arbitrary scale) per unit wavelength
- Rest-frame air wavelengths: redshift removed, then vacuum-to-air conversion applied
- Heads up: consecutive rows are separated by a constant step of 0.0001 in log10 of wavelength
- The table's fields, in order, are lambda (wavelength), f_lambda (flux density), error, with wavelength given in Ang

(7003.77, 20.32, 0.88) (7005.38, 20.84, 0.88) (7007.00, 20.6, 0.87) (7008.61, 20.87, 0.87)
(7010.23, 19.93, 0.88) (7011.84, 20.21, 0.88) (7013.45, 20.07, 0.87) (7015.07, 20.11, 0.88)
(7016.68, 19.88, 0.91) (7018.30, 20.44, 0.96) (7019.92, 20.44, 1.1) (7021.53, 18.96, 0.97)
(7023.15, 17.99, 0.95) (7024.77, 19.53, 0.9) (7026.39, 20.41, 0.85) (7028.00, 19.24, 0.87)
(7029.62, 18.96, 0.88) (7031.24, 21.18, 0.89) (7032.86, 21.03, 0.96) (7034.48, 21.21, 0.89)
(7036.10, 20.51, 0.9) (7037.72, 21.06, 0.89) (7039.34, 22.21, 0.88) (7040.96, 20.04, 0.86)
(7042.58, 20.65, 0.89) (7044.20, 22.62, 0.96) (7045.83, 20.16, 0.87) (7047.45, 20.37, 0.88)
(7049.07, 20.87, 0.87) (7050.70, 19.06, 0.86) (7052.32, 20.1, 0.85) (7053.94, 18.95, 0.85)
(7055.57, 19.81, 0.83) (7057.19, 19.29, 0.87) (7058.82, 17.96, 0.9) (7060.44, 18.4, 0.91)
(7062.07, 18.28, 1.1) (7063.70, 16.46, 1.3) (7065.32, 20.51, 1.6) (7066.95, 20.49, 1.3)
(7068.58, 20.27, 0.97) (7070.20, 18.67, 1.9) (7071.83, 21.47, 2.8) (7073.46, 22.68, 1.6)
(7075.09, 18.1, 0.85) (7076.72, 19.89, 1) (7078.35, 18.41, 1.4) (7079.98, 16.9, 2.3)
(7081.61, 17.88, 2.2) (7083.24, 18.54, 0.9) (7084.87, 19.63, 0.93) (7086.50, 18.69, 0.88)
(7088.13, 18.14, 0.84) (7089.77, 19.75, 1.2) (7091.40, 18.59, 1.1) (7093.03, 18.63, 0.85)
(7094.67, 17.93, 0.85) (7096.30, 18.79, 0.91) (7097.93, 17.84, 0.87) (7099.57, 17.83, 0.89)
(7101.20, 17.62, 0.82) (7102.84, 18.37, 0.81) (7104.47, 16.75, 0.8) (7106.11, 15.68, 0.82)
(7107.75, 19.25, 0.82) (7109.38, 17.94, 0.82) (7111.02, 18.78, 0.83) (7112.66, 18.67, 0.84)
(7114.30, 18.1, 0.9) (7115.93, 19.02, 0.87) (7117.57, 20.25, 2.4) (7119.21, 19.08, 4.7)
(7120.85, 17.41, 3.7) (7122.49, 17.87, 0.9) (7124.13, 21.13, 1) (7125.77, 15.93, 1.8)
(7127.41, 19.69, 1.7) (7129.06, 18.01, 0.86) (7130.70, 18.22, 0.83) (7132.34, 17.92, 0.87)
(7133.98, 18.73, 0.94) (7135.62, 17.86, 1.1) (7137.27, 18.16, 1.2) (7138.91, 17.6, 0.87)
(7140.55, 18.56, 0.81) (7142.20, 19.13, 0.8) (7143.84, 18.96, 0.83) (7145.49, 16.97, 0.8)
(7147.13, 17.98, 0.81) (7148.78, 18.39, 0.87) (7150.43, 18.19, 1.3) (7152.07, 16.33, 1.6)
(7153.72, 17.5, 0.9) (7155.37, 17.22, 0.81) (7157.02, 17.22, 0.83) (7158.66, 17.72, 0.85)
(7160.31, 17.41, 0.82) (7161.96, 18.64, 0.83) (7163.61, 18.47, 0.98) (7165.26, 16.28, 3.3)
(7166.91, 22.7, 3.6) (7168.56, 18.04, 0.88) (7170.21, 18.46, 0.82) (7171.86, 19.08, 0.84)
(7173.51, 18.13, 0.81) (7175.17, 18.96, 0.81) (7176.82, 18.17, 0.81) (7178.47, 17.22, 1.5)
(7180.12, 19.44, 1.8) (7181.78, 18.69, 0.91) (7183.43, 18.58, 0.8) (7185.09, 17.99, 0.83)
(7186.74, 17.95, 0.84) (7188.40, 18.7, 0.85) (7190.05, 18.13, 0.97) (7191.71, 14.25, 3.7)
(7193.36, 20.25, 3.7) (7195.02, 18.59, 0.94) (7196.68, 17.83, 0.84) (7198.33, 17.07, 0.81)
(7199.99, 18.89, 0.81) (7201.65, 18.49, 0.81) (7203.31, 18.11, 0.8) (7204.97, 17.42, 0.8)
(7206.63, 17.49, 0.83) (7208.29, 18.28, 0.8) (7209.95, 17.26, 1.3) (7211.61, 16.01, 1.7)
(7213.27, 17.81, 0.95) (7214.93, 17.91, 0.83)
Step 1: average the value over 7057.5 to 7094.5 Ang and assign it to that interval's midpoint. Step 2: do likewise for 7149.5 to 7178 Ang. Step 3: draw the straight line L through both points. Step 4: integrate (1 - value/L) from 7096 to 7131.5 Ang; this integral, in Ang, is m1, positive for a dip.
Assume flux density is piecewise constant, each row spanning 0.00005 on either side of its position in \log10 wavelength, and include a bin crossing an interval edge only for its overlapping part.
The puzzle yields 0.7 Ang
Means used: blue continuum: 19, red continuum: 18.1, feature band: 18.3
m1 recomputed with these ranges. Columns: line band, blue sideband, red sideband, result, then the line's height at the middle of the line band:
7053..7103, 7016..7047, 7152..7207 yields 1.97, 19.6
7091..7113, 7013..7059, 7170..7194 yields 1.43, 19.3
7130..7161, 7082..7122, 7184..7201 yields 0.49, 18.2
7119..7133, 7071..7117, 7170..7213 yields 0.05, 18.4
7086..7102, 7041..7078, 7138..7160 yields 0.54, 19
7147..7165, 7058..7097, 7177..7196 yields 0.69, 18.4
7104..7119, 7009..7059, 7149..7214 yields 0.54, 19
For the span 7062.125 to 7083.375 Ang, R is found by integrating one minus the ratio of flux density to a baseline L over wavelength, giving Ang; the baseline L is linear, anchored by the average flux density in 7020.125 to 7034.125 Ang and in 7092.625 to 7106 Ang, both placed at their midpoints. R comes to -0.8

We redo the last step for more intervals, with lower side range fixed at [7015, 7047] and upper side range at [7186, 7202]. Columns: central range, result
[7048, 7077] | 0.5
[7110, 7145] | 0.8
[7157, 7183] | -0.2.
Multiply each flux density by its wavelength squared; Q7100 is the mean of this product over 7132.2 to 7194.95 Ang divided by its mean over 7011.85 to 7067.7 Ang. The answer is 0.94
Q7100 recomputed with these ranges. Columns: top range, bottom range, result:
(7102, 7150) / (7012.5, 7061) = 0.93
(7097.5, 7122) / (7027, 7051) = 0.90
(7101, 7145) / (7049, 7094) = 0.97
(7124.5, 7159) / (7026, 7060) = 0.91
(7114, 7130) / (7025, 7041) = 0.93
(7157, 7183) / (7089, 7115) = 1.04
